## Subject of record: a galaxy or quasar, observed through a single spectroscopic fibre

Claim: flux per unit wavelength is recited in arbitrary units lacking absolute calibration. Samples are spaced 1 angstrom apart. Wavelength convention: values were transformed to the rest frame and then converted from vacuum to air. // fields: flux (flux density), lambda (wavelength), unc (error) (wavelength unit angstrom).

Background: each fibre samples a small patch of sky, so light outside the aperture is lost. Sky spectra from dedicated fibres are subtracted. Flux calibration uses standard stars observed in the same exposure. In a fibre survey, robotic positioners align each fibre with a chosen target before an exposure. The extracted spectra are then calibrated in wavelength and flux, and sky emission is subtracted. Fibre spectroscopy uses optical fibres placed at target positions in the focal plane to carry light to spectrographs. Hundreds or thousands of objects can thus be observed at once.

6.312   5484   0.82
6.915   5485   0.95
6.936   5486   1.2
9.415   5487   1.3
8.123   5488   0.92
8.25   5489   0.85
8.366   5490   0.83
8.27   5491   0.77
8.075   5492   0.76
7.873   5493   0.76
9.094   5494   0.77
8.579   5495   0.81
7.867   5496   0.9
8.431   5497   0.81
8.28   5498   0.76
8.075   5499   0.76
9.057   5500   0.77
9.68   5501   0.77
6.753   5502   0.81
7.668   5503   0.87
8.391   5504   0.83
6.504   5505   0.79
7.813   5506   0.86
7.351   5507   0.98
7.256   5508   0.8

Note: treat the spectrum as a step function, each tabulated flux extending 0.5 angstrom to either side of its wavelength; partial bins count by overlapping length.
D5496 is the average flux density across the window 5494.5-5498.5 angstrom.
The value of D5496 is 8.29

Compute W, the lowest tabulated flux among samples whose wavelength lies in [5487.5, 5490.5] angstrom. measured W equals 8.123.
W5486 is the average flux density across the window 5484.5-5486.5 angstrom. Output 6.93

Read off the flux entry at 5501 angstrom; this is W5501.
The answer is 9.68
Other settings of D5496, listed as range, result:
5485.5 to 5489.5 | 8.18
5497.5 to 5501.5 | 8.77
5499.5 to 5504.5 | 8.31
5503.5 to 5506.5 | 7.57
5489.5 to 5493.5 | 8.15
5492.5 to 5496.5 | 8.35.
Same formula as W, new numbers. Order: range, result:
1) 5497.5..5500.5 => 8.075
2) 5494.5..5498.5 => 7.867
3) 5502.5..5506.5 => 6.504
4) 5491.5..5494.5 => 7.873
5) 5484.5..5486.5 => 6.915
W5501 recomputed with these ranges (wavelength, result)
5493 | 7.873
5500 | 9.057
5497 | 8.431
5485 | 6.915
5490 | 8.366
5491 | 8.27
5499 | 8.075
